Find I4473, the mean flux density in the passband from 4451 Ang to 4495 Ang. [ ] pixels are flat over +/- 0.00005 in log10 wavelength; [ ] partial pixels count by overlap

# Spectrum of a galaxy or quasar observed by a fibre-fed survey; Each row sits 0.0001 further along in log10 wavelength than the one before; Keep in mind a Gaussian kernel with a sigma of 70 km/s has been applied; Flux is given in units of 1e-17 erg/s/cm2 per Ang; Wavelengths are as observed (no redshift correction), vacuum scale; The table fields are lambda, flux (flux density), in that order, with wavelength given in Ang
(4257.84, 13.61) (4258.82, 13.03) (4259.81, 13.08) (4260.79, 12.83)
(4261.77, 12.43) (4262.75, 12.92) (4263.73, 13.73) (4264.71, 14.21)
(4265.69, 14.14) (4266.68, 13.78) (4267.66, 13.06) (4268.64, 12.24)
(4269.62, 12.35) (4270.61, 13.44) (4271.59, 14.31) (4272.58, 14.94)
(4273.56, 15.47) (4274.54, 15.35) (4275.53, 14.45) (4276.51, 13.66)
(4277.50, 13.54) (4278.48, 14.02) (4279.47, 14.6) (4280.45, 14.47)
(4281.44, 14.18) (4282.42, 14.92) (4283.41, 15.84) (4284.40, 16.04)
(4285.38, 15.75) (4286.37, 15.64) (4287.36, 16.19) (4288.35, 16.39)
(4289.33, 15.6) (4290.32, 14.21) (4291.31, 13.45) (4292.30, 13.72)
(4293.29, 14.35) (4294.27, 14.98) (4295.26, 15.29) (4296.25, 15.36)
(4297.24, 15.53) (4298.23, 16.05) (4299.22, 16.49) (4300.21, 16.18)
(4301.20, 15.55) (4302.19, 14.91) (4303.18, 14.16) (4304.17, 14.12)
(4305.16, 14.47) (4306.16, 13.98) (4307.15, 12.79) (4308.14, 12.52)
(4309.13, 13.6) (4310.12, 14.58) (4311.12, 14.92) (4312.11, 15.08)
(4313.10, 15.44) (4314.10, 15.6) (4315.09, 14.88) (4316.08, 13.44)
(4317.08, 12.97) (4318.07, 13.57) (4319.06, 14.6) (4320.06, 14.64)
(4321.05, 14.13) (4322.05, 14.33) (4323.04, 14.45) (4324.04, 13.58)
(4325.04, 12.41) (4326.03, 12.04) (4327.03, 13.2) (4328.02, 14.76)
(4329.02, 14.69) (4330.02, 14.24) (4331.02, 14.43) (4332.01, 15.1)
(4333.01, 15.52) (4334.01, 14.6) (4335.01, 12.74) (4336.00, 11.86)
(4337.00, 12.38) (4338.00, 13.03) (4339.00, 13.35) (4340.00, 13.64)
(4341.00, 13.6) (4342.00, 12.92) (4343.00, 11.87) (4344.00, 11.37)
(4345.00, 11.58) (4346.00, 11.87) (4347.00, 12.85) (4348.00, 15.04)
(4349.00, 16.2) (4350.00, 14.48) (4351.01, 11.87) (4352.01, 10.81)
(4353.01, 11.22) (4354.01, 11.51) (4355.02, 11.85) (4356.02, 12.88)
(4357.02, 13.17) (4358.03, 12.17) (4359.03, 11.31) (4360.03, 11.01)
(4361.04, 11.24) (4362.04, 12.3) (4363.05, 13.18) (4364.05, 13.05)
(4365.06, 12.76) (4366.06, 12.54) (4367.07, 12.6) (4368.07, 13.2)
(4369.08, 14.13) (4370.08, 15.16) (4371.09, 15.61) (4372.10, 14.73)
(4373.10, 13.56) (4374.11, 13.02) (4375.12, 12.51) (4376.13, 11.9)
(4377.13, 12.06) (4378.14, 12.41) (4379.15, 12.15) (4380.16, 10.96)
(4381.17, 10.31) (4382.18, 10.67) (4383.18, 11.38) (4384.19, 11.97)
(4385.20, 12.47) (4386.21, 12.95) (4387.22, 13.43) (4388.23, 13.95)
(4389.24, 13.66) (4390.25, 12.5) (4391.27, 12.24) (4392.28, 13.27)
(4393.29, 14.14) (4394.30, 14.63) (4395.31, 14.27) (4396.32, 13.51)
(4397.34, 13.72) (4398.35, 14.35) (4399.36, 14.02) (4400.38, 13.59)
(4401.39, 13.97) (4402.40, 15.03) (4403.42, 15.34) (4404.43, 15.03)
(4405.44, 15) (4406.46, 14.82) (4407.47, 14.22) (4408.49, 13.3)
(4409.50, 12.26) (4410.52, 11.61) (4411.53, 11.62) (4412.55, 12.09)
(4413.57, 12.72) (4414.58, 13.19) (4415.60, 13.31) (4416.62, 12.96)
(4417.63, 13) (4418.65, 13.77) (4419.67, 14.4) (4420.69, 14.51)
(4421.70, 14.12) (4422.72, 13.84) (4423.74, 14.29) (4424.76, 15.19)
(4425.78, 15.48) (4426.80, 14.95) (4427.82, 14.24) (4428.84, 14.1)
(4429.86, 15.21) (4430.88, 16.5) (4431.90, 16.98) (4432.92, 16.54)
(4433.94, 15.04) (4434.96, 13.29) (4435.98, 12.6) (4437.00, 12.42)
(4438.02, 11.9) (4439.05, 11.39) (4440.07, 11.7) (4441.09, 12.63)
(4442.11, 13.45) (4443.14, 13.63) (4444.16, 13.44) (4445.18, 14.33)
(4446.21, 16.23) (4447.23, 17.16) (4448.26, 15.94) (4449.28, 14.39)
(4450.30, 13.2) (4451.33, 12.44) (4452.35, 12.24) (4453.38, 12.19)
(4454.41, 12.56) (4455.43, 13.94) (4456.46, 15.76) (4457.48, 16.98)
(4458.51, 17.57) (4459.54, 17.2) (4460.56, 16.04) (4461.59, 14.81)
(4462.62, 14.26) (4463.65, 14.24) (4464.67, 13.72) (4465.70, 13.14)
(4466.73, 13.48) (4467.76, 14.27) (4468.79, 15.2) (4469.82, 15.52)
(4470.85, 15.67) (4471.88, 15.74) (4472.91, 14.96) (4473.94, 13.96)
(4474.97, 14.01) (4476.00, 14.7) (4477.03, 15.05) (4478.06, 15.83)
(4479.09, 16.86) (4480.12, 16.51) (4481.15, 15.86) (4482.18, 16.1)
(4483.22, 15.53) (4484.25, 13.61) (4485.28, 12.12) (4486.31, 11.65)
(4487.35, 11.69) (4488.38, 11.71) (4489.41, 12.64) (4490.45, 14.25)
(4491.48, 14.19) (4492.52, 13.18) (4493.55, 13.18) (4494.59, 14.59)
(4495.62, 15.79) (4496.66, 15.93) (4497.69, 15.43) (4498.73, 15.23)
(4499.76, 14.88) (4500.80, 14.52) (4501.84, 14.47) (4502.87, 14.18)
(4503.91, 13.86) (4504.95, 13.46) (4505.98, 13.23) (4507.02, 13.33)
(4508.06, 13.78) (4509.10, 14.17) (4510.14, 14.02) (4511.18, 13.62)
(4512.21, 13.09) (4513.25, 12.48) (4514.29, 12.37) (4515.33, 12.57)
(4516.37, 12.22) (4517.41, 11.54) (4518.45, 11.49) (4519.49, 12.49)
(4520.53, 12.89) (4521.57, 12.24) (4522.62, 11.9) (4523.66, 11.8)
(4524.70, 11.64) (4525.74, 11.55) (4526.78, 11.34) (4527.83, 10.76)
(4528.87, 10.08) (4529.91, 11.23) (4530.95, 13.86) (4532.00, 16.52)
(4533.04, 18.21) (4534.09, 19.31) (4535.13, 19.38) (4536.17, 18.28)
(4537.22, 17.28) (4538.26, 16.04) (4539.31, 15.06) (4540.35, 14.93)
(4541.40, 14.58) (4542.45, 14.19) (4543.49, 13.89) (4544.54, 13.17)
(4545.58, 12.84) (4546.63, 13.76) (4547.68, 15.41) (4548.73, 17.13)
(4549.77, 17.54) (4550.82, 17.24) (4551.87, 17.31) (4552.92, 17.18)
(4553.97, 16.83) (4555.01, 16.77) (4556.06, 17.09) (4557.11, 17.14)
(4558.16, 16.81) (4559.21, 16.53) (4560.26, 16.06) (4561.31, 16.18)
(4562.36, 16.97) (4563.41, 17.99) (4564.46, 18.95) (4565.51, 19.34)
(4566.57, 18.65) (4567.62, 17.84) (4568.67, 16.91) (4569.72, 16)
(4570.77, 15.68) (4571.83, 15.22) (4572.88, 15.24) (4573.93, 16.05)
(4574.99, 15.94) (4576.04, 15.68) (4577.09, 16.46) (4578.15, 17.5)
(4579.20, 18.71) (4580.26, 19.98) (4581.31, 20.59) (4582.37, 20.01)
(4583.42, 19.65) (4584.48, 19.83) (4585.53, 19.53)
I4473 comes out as 14.4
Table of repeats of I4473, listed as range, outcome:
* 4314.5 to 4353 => 13.5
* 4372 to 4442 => 13.5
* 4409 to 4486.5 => 14.3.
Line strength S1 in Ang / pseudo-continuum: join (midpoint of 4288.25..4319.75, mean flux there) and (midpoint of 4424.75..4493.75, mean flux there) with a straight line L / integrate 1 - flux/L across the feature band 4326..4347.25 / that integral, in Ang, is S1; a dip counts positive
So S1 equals 1.88 Ang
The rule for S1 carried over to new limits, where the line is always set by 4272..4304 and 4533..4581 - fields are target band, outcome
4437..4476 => 4.26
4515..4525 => 2.64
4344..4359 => 2.74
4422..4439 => 1.54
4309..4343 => 2.97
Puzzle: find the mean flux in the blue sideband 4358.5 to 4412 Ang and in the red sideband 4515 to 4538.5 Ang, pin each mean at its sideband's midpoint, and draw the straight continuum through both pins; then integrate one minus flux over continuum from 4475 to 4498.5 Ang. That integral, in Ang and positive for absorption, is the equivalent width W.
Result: -1.5 Ang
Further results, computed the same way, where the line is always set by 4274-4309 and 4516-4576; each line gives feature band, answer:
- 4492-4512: 1.3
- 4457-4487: 0.4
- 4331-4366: 5.0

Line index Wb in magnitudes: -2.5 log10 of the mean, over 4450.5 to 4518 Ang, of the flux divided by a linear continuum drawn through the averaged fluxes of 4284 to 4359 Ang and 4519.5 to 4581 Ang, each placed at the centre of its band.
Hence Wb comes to 0.074 mag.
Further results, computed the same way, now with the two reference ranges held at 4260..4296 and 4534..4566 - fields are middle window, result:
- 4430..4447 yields 0.12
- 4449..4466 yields 0.10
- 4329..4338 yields 0.07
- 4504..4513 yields 0.19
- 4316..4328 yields 0.08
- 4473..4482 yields 0.04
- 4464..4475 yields 0.09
